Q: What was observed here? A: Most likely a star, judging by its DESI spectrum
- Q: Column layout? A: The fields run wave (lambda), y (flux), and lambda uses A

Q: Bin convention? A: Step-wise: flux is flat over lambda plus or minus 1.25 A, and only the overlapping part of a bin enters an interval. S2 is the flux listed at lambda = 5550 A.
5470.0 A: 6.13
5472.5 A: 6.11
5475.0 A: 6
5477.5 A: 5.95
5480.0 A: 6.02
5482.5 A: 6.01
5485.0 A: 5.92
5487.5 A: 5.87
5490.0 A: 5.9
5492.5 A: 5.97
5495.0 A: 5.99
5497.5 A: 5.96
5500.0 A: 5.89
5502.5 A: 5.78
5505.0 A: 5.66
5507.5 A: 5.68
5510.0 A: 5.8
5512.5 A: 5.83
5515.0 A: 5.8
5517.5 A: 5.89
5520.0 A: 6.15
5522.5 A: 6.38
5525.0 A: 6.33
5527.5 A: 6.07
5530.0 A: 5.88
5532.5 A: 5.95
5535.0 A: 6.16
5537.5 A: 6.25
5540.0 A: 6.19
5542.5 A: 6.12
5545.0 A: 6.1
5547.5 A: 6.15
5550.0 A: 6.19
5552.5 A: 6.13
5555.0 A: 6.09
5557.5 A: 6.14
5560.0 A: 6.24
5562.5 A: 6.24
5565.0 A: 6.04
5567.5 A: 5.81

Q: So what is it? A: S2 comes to 6.19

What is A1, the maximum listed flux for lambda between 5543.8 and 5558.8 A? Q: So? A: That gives 6.19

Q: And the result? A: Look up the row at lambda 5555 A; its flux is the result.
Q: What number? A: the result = 6.09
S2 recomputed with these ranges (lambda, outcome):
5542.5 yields 6.12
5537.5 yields 6.25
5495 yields 5.99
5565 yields 6.04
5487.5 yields 5.87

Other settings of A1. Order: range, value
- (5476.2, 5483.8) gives 6.02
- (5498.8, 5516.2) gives 5.89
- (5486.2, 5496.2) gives 5.99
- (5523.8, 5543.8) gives 6.33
